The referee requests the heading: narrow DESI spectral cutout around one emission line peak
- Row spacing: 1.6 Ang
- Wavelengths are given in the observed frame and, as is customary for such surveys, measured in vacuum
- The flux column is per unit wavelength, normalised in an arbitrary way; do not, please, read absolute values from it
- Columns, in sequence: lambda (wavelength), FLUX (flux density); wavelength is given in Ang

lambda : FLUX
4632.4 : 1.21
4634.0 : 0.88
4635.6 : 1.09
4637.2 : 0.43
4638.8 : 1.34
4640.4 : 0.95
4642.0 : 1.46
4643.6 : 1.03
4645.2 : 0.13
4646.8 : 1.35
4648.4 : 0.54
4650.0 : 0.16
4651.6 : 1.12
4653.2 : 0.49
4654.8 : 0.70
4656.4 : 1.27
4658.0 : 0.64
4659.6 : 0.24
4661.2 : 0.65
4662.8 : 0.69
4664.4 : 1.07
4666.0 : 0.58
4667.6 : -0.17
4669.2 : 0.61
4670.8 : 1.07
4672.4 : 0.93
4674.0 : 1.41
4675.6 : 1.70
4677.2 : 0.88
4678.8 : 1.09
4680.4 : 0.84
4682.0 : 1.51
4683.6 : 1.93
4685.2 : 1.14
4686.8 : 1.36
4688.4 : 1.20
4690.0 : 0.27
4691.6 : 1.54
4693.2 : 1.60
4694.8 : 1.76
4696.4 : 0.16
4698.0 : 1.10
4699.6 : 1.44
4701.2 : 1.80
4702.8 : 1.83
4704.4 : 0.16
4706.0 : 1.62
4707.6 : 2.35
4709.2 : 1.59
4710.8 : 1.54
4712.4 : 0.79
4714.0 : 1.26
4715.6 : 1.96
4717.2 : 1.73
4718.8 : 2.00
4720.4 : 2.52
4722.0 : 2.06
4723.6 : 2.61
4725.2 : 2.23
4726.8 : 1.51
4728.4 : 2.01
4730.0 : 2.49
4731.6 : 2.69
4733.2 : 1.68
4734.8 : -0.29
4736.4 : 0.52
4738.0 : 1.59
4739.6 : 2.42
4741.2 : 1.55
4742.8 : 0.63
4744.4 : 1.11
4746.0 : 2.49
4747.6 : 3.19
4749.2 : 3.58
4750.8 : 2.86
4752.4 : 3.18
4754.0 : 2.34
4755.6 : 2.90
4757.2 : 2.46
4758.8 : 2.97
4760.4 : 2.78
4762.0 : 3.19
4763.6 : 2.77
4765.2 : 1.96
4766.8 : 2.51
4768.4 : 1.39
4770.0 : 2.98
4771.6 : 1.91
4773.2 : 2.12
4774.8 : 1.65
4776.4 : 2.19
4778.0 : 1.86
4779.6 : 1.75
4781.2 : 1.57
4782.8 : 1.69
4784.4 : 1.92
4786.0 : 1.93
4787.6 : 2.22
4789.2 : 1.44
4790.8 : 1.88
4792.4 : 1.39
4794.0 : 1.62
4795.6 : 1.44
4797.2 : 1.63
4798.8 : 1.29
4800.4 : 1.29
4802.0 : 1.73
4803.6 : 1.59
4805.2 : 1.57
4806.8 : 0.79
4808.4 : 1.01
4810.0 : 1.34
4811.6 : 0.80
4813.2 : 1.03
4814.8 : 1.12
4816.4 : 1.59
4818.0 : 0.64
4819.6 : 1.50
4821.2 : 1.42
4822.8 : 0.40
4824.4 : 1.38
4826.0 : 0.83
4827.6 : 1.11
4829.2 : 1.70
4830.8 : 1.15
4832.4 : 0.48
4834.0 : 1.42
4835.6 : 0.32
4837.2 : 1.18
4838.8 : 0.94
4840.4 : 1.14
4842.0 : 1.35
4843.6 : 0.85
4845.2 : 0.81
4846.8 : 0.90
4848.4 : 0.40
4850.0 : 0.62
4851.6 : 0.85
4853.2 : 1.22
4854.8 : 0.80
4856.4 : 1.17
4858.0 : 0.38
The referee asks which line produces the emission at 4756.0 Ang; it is C IV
